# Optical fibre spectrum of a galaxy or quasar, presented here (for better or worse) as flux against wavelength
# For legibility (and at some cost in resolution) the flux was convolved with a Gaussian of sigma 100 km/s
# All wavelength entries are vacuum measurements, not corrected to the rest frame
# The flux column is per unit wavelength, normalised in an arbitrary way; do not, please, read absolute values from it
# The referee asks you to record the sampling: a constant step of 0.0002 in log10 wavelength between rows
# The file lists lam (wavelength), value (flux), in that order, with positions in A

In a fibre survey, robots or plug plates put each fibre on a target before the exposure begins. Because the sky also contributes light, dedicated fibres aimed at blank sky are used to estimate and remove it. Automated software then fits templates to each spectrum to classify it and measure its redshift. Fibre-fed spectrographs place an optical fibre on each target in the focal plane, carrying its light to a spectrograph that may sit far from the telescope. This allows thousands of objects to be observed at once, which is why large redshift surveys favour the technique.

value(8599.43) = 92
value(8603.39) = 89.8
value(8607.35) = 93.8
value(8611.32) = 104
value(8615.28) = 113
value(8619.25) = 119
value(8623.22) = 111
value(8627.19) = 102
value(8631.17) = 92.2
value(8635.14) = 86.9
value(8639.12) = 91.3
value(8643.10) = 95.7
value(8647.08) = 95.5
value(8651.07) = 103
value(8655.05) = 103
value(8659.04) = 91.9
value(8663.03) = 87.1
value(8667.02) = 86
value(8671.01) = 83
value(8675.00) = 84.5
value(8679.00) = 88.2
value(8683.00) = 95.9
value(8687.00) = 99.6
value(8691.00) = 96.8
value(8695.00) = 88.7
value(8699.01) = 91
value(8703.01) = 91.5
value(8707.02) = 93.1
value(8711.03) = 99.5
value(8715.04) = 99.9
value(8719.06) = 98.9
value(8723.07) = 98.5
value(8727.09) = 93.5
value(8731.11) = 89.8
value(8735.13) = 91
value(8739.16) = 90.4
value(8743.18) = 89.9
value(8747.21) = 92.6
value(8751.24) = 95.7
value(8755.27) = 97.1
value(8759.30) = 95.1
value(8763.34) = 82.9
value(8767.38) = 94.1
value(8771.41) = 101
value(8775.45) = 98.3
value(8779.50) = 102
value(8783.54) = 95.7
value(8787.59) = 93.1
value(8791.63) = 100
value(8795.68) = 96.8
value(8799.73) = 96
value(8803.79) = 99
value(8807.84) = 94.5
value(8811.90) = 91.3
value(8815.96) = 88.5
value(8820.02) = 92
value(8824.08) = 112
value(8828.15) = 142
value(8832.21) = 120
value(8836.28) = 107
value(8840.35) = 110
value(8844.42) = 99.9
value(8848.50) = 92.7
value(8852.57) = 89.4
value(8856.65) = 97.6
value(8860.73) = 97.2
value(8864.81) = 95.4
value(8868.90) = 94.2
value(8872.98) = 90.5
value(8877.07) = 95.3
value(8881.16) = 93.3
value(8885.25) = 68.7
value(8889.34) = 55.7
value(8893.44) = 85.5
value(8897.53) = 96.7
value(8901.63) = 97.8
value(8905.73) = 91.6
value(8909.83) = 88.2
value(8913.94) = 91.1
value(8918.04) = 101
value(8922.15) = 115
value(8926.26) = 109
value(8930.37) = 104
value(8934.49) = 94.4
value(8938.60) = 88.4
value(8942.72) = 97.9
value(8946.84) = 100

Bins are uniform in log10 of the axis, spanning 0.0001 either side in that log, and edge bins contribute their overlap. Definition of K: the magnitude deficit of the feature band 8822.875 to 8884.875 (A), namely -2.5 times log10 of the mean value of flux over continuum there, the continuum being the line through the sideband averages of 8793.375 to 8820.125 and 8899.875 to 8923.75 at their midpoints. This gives -0.07 mag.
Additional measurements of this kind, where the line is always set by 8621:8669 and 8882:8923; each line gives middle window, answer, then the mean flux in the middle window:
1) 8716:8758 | -0.01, 93.9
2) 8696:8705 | 0.04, 91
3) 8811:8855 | -0.16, 104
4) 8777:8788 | -0.07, 97.5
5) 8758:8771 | 0.01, 91.7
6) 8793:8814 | -0.05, 95.6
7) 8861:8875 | -0.05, 93.9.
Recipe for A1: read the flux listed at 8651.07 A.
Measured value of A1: 103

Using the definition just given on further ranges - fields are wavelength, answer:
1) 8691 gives 96.8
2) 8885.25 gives 68.7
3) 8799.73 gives 96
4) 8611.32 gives 104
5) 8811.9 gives 91.3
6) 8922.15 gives 115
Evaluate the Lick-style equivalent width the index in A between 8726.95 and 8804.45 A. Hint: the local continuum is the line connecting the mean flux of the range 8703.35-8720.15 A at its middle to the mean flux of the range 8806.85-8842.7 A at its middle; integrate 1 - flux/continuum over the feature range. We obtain 5.4 A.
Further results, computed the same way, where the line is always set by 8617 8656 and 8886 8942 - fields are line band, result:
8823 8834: -3.5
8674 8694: 1.1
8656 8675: 2.2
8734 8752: 1.0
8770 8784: -0.4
